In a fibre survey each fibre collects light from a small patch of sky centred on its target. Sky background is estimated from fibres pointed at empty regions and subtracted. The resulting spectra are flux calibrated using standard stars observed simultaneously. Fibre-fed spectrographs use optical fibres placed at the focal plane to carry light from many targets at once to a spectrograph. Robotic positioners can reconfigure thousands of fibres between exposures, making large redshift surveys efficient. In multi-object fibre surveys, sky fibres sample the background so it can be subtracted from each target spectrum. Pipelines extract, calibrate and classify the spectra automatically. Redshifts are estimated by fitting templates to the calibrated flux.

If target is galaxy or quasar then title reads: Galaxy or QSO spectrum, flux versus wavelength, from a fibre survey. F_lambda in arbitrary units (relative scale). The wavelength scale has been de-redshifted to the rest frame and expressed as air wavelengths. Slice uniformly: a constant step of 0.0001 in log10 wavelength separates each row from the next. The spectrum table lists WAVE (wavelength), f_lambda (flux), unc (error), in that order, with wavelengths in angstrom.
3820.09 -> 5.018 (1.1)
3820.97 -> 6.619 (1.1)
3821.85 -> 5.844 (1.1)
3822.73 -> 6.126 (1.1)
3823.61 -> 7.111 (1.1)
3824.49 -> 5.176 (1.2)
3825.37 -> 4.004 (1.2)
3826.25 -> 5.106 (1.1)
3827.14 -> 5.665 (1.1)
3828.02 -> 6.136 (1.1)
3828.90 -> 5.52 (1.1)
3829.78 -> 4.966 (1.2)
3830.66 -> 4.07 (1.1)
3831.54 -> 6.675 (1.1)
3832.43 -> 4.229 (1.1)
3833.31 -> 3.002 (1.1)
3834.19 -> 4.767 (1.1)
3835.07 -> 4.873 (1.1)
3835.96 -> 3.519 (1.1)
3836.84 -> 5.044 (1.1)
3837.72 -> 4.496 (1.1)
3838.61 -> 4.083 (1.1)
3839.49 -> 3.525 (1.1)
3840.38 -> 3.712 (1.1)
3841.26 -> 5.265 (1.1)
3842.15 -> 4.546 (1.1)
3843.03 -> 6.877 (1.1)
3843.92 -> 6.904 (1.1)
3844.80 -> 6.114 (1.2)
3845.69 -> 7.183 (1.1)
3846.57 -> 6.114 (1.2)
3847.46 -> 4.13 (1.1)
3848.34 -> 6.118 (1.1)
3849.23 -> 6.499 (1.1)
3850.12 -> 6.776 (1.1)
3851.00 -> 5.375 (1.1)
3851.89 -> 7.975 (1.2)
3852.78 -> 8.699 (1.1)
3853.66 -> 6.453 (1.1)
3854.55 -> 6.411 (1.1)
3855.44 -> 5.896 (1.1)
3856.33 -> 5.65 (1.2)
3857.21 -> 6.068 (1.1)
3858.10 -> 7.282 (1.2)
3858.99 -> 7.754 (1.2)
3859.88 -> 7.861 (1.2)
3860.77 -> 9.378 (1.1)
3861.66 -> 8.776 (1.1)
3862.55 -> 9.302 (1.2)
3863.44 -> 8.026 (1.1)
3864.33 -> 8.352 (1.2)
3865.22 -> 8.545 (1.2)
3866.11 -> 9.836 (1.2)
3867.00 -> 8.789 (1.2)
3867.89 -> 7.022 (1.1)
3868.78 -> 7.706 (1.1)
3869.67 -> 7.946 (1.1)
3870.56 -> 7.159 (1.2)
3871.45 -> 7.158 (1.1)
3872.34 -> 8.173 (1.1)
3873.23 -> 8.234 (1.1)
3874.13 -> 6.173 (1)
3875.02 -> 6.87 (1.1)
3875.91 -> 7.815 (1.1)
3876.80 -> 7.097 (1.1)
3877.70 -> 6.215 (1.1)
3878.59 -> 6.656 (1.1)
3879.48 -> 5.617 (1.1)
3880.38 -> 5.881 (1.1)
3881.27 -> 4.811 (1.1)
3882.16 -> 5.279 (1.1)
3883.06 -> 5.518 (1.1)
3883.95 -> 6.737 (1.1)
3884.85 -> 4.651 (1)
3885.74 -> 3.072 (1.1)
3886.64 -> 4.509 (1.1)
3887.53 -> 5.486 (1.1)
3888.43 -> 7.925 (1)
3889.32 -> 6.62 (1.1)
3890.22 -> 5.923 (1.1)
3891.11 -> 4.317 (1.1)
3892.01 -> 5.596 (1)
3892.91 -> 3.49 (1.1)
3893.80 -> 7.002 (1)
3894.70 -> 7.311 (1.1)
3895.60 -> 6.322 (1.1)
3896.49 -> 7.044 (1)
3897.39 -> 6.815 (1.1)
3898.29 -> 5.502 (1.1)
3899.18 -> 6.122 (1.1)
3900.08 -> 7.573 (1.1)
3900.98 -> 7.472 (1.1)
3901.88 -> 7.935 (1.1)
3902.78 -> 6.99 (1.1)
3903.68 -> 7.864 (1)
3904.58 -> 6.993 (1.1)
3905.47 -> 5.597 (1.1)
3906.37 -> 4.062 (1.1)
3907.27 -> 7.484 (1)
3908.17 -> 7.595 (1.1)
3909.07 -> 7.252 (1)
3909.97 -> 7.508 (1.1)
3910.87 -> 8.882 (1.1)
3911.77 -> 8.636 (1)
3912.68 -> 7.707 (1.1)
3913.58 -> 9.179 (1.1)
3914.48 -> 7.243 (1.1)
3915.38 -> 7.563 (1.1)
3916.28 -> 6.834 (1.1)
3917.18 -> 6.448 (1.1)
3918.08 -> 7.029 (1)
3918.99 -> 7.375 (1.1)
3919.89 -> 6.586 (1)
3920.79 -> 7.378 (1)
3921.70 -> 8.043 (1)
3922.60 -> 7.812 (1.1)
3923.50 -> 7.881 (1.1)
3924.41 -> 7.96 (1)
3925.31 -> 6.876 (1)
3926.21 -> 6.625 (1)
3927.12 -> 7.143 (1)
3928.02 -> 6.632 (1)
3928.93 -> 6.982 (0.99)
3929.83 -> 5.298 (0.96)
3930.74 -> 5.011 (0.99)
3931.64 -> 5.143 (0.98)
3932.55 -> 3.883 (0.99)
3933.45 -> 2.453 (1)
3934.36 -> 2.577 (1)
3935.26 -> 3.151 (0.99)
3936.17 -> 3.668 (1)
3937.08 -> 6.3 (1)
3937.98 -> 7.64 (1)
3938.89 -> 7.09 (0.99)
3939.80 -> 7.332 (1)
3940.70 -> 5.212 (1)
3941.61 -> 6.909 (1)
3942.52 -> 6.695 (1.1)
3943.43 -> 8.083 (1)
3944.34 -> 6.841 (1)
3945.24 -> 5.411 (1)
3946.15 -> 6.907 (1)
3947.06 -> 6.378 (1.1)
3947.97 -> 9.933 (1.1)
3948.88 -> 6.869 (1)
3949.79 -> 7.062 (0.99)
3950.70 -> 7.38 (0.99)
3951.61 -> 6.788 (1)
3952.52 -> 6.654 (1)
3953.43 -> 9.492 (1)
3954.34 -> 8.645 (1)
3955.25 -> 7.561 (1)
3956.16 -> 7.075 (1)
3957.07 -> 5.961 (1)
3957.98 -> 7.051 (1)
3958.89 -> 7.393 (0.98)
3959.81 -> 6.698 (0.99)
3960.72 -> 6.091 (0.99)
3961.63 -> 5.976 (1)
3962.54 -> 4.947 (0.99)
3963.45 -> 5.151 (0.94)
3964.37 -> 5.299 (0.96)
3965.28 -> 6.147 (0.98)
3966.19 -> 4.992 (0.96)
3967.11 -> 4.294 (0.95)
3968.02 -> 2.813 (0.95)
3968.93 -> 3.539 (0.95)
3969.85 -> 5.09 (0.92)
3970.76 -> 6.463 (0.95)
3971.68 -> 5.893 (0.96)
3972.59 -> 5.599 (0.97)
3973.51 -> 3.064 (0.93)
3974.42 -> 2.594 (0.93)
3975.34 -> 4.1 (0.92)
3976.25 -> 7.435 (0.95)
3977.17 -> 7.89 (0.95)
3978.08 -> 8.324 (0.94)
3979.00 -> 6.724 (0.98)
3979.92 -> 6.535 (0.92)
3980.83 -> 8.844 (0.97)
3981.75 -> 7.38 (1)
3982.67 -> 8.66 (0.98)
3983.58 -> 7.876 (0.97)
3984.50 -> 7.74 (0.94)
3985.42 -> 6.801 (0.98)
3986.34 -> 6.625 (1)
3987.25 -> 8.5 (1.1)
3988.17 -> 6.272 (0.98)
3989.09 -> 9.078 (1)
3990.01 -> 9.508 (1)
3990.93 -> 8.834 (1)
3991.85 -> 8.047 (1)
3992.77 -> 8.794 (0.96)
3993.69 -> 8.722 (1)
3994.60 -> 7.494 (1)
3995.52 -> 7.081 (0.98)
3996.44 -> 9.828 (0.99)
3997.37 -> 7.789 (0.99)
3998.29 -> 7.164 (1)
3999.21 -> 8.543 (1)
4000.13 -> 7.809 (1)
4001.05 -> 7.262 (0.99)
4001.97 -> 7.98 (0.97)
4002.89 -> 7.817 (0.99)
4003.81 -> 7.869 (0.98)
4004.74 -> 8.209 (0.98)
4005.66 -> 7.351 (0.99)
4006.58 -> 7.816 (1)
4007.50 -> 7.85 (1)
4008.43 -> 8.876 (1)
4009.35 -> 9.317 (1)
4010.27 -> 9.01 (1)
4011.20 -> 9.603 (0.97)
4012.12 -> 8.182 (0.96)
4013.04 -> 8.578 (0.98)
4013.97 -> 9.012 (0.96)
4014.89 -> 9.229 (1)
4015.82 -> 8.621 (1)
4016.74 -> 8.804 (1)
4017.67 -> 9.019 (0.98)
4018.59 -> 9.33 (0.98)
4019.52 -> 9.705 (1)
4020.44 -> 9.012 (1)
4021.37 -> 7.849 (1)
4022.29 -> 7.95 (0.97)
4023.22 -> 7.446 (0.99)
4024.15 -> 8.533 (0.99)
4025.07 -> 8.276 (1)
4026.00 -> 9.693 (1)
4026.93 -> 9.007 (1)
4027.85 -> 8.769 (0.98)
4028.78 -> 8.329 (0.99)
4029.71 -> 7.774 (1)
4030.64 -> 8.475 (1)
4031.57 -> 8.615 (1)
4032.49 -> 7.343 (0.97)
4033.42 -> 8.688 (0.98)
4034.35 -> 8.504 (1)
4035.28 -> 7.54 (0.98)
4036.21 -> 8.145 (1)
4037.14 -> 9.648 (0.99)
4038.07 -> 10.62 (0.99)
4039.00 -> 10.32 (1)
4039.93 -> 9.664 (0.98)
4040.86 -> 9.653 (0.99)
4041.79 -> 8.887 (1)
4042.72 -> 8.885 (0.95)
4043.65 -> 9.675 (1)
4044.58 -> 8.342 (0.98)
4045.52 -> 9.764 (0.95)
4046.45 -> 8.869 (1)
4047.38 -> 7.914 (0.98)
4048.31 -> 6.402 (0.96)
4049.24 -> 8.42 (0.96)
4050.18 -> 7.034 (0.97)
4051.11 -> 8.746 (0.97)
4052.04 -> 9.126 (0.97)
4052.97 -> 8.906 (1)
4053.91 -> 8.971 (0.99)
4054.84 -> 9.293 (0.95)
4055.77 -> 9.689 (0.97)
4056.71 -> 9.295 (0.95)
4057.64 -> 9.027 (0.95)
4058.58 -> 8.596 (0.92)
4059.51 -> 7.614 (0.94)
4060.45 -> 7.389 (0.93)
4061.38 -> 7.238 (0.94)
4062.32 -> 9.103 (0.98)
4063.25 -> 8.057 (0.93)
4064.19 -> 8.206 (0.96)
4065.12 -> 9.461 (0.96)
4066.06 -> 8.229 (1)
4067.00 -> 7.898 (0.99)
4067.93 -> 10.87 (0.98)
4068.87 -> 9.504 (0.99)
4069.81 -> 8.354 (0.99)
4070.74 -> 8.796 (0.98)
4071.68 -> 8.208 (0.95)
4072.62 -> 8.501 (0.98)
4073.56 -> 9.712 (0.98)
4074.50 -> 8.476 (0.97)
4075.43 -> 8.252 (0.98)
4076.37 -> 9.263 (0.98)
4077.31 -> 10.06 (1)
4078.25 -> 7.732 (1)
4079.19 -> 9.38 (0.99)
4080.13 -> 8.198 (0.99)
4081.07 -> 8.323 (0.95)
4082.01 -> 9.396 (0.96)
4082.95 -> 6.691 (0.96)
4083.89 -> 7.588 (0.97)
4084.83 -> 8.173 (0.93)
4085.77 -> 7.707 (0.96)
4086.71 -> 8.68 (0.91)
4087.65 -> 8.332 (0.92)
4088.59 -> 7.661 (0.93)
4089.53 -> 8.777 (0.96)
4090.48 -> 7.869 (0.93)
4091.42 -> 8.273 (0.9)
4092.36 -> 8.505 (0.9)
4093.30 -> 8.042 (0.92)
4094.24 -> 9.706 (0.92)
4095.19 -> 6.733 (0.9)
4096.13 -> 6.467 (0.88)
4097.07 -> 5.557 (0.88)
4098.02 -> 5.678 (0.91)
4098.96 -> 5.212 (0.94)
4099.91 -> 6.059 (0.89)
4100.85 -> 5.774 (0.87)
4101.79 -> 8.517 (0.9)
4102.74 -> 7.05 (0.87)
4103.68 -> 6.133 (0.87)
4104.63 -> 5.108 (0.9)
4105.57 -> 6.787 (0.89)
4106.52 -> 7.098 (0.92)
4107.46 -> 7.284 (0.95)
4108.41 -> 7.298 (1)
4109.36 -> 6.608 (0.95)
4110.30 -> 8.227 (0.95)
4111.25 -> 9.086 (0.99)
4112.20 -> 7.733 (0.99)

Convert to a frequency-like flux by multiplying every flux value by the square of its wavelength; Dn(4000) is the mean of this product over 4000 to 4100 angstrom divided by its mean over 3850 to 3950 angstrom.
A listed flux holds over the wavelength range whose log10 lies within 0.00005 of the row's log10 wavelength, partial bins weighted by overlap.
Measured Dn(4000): 1.35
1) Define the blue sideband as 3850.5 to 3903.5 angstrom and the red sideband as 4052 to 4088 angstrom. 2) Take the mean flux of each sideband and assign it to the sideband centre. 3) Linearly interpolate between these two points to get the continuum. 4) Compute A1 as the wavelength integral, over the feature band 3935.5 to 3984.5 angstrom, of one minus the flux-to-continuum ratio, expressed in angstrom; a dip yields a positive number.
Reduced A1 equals 7.5 angstrom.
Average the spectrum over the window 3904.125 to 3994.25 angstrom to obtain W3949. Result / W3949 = 6.67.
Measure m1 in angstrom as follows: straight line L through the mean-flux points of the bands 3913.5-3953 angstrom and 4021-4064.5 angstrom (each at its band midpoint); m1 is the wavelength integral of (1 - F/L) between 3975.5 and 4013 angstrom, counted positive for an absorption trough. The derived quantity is -1.58 angstrom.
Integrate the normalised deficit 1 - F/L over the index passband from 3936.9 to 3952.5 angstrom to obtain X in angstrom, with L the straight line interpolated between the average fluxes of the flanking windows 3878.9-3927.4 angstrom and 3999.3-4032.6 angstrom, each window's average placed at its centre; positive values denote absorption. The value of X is 0.7 angstrom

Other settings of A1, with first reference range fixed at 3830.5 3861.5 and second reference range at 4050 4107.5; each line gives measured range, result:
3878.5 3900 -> 1.7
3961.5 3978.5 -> 4.4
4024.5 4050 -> -3.5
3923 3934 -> 1.1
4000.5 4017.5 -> -2.3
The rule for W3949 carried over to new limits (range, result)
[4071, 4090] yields 8.46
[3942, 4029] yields 7.43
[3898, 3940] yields 6.64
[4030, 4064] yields 8.67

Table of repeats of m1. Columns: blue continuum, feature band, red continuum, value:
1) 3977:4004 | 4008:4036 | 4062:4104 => -2.3 angstrom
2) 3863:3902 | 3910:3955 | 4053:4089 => 2.3 angstrom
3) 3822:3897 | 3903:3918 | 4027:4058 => -0.8 angstrom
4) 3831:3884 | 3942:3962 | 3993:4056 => 1.4 angstrom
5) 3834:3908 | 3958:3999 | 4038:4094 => 5.2 angstrom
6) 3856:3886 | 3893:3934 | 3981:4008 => 3.2 angstrom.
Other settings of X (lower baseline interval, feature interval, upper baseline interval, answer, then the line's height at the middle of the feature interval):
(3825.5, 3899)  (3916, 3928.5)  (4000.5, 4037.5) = -0.2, 7.09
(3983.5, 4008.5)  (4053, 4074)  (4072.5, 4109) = -2.6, 7.76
